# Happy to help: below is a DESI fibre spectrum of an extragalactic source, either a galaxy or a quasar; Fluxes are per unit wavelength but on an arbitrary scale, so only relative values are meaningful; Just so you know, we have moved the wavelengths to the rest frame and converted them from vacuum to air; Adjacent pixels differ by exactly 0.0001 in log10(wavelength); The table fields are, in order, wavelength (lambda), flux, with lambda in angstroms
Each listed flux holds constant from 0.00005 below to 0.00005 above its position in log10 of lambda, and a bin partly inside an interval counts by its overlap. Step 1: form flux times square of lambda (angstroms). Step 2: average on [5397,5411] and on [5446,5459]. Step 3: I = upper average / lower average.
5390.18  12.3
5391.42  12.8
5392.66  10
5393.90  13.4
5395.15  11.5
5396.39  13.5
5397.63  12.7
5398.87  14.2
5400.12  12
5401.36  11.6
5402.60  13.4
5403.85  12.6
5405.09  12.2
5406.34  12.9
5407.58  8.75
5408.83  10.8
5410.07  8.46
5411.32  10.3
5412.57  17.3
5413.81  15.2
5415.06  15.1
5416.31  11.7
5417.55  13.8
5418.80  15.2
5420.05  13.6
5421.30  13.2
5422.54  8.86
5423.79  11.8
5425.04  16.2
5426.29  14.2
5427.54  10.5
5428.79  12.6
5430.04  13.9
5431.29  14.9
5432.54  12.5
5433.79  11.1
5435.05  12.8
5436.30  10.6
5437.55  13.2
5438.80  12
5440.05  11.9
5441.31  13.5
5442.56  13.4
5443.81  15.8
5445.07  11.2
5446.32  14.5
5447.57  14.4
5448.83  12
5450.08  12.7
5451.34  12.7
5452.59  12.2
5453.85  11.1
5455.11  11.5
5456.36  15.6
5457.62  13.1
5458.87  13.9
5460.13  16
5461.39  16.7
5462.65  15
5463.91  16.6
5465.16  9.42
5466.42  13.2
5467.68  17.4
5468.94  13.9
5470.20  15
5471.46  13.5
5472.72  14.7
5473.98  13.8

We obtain 1.13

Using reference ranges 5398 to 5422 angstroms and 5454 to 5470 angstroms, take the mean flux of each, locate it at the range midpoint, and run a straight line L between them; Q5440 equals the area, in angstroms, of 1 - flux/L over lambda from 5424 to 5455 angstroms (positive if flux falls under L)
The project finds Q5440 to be 1.7 angstroms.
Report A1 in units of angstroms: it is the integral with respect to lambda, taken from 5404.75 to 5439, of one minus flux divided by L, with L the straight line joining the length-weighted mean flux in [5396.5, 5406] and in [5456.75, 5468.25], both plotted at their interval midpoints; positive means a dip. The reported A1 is 1.8 angstroms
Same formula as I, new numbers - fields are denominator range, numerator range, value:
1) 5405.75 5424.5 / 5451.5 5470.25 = 1.14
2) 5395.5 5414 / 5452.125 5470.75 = 1.16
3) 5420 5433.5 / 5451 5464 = 1.10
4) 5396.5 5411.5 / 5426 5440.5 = 1.07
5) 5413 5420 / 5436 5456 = 0.90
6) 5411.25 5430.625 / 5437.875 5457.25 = 0.98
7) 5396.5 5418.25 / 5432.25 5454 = 1.02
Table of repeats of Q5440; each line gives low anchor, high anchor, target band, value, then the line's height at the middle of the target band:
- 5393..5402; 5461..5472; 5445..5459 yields 1.14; 14.1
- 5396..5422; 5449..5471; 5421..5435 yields 0.50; 13.2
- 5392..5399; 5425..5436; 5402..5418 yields 0.21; 12.7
